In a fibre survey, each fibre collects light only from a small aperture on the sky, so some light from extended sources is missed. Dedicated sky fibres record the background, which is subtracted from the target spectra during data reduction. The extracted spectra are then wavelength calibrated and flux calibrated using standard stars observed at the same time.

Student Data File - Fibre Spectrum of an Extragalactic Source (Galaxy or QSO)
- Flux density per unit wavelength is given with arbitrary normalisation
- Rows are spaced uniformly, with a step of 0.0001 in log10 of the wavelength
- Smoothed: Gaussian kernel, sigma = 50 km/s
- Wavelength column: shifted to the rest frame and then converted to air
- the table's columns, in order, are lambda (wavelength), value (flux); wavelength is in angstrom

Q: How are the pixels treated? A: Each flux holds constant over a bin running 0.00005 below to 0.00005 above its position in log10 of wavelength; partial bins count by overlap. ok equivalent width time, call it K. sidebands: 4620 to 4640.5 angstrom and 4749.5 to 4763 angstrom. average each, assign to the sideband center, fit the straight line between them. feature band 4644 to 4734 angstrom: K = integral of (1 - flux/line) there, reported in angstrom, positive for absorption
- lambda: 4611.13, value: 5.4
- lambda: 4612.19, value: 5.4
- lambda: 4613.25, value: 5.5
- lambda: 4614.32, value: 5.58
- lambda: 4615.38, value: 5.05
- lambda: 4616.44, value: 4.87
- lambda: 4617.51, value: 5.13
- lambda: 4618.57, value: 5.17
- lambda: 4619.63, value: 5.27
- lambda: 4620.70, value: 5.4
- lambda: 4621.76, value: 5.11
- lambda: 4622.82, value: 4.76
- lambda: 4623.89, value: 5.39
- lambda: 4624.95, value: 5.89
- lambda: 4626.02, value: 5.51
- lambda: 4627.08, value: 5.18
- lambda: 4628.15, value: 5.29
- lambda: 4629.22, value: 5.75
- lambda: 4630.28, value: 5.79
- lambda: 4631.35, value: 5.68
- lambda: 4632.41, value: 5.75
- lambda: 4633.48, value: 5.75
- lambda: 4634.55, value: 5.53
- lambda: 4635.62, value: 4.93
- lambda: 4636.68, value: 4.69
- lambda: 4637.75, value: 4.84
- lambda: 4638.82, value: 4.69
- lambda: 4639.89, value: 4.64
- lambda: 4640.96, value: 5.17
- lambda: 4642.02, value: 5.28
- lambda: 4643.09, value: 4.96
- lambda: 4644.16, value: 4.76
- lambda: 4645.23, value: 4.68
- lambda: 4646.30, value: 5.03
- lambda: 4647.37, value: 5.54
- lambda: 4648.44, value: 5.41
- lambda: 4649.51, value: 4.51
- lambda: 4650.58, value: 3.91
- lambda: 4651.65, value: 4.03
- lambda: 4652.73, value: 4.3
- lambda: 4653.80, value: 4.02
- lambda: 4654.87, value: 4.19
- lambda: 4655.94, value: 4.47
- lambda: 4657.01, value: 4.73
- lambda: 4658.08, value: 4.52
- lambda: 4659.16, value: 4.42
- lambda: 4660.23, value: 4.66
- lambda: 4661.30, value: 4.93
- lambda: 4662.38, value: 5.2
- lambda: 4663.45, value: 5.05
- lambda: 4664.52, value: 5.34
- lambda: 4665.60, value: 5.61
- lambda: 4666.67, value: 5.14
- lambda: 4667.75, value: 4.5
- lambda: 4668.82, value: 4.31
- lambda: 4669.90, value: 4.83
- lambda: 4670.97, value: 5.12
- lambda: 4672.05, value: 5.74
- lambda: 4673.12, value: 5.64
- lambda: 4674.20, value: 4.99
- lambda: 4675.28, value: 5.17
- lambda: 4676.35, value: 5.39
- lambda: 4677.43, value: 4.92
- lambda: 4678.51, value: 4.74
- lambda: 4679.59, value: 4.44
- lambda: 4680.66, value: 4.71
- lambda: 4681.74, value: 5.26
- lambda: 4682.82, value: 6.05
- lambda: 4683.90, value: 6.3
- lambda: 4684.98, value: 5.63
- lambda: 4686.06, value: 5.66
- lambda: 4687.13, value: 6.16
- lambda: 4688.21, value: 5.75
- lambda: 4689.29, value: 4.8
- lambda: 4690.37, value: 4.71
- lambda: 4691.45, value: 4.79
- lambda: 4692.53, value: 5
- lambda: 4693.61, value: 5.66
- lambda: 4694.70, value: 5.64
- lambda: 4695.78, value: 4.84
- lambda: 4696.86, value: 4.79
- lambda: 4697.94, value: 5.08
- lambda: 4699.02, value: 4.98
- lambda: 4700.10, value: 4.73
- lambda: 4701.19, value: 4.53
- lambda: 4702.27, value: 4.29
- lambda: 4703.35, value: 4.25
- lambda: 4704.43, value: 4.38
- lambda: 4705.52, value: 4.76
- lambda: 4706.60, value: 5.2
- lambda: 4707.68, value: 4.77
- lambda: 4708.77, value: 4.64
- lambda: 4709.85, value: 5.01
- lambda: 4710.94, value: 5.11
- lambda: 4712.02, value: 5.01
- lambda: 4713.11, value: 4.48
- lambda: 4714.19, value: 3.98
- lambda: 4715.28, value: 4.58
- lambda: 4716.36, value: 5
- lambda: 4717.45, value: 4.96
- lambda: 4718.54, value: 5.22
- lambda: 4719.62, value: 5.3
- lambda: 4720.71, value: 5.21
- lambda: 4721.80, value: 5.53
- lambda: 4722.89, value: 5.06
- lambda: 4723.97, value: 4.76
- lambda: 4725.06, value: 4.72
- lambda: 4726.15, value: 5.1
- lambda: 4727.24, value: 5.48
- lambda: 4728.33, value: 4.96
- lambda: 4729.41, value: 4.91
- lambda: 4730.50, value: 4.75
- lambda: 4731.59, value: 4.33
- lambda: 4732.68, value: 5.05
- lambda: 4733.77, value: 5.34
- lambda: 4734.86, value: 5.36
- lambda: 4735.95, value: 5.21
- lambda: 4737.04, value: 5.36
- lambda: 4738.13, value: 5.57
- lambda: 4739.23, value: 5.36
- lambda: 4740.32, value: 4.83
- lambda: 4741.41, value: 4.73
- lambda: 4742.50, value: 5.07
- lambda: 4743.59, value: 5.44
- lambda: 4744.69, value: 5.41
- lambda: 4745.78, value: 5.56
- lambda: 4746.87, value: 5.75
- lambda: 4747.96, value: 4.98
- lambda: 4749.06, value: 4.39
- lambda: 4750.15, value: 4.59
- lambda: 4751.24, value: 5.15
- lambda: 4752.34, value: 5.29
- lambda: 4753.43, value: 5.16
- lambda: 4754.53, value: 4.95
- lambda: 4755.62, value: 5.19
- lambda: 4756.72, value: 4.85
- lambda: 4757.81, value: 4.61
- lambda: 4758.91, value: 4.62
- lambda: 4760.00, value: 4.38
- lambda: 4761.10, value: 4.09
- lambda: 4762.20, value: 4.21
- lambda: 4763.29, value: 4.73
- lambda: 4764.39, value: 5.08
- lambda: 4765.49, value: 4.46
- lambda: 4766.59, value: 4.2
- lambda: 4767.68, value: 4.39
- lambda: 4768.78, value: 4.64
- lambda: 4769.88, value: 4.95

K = 1.7 angstrom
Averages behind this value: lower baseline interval 5.29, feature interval 4.95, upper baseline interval 4.76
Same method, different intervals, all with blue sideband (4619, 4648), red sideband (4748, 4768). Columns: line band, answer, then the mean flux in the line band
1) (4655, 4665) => 0.6 angstrom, 4.79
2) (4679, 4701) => -1.1 angstrom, 5.24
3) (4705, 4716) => 0.3 angstrom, 4.76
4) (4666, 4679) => 0.0 angstrom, 5.05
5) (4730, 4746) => -1.2 angstrom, 5.15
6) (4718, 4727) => -0.5 angstrom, 5.12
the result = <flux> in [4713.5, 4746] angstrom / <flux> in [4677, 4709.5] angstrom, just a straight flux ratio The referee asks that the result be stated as 1.0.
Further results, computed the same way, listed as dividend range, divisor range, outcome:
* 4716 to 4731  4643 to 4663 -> 1.09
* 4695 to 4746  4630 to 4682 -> 1.01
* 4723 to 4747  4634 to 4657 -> 1.08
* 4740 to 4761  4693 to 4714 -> 1.03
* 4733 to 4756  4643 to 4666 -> 1.09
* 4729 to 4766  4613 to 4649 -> 0.95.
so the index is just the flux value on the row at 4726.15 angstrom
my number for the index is 5.1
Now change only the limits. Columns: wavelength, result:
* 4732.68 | 5.05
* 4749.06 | 4.39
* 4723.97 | 4.76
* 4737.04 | 5.36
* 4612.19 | 5.4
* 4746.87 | 5.75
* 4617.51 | 5.13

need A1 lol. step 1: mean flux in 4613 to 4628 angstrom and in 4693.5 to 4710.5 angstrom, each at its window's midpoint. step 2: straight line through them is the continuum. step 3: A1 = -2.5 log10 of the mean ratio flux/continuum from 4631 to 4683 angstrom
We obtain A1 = 0.03 mag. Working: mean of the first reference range 5.27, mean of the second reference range 4.83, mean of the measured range 4.93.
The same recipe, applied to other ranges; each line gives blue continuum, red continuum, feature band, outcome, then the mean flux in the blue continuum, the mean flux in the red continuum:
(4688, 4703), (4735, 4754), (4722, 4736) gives 0.02 mag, 4.94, 5.17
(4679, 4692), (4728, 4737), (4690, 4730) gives 0.06 mag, 5.35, 5.01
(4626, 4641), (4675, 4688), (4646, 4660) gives 0.17 mag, 5.27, 5.39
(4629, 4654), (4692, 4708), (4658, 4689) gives -0.06 mag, 4.99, 4.86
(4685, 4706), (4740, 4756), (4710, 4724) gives 0.02 mag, 5.01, 5.1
